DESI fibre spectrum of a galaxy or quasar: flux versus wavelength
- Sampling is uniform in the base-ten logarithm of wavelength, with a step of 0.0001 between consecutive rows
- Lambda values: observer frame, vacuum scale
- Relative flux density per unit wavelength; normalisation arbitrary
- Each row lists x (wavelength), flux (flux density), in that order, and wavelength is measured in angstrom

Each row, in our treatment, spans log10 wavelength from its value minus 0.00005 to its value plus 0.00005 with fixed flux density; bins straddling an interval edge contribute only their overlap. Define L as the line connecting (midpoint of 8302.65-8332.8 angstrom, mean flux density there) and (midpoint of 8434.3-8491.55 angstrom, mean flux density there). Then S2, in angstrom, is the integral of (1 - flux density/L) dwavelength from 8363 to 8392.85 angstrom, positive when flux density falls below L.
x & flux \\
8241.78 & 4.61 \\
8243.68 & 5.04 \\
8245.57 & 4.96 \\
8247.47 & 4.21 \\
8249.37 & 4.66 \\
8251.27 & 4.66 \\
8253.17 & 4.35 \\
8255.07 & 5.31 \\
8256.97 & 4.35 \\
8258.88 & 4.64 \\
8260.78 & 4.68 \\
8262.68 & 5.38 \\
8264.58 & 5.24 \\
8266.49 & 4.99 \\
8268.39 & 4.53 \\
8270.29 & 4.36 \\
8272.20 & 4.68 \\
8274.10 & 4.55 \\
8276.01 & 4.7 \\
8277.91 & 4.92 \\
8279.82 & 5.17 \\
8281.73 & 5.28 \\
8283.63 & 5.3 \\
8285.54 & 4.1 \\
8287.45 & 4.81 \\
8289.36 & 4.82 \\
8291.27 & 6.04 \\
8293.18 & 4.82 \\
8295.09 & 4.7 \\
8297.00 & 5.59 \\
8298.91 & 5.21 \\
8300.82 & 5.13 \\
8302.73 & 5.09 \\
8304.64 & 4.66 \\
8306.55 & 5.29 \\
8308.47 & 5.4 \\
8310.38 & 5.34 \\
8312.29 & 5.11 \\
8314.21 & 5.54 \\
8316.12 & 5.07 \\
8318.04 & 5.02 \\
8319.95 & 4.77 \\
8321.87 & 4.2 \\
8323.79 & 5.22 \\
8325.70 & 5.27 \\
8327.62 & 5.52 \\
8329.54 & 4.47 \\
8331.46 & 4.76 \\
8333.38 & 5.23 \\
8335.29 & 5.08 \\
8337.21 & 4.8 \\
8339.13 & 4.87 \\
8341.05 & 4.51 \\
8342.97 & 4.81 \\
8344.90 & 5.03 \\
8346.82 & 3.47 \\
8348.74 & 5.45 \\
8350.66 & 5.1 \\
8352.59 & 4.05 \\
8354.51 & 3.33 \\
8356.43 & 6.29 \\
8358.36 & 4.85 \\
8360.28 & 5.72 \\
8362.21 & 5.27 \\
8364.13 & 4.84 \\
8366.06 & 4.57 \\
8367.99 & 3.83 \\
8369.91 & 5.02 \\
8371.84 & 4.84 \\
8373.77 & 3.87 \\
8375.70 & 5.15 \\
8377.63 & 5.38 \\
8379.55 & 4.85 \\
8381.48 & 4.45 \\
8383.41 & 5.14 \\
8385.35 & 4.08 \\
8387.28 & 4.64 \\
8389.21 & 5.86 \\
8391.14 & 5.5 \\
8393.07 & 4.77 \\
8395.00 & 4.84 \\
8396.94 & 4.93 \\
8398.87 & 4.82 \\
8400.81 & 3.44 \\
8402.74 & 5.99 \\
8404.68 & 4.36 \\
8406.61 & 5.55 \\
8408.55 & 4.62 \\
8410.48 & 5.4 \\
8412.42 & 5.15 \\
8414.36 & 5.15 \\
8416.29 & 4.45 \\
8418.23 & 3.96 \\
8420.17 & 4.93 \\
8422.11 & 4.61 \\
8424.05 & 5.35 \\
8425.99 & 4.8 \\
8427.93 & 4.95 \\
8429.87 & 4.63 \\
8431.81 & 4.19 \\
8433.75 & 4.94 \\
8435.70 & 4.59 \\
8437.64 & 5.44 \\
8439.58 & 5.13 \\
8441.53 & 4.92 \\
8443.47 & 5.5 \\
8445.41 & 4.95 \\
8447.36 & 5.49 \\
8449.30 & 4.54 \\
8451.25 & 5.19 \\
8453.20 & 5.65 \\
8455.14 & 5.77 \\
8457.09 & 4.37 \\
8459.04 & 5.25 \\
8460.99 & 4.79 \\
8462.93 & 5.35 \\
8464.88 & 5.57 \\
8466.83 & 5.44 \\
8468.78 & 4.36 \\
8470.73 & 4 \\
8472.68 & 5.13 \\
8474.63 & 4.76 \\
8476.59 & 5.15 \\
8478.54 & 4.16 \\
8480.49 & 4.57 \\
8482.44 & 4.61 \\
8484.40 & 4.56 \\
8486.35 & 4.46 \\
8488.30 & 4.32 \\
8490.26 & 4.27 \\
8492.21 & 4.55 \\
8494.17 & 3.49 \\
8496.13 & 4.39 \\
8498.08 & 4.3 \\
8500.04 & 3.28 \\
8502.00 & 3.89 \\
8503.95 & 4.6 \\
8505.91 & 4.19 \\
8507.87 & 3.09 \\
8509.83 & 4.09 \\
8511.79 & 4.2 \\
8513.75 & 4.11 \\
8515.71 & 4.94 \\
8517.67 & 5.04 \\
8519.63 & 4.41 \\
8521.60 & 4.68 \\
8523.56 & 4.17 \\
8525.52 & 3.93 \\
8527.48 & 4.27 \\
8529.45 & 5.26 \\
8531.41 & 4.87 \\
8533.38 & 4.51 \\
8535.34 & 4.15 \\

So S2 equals 1.1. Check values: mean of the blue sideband 5.05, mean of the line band 4.8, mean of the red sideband 4.9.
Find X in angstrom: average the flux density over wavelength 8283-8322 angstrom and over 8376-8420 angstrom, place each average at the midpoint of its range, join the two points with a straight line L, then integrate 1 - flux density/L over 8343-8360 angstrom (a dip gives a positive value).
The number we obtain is 0.8 angstrom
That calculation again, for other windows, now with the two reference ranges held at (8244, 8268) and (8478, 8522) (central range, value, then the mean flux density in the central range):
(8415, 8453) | -4.2 angstrom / 4.89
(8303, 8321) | -1.8 angstrom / 5.13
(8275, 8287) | -0.4 angstrom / 4.9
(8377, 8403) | -2.1 angstrom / 4.87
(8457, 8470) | -2.1 angstrom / 5.04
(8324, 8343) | -1.3 angstrom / 4.95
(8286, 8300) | -1.2 angstrom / 5.1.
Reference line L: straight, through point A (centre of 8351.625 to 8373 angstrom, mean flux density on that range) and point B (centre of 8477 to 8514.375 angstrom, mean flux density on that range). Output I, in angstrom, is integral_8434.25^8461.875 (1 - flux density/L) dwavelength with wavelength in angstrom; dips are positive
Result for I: -4.5 angstrom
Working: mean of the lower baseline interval 4.77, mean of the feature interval 5.11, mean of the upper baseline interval 4.18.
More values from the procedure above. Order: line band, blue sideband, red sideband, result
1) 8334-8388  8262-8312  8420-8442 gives 1.9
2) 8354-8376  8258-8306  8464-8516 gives -0.5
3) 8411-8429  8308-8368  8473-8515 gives -1.0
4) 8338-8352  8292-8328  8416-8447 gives 0.8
